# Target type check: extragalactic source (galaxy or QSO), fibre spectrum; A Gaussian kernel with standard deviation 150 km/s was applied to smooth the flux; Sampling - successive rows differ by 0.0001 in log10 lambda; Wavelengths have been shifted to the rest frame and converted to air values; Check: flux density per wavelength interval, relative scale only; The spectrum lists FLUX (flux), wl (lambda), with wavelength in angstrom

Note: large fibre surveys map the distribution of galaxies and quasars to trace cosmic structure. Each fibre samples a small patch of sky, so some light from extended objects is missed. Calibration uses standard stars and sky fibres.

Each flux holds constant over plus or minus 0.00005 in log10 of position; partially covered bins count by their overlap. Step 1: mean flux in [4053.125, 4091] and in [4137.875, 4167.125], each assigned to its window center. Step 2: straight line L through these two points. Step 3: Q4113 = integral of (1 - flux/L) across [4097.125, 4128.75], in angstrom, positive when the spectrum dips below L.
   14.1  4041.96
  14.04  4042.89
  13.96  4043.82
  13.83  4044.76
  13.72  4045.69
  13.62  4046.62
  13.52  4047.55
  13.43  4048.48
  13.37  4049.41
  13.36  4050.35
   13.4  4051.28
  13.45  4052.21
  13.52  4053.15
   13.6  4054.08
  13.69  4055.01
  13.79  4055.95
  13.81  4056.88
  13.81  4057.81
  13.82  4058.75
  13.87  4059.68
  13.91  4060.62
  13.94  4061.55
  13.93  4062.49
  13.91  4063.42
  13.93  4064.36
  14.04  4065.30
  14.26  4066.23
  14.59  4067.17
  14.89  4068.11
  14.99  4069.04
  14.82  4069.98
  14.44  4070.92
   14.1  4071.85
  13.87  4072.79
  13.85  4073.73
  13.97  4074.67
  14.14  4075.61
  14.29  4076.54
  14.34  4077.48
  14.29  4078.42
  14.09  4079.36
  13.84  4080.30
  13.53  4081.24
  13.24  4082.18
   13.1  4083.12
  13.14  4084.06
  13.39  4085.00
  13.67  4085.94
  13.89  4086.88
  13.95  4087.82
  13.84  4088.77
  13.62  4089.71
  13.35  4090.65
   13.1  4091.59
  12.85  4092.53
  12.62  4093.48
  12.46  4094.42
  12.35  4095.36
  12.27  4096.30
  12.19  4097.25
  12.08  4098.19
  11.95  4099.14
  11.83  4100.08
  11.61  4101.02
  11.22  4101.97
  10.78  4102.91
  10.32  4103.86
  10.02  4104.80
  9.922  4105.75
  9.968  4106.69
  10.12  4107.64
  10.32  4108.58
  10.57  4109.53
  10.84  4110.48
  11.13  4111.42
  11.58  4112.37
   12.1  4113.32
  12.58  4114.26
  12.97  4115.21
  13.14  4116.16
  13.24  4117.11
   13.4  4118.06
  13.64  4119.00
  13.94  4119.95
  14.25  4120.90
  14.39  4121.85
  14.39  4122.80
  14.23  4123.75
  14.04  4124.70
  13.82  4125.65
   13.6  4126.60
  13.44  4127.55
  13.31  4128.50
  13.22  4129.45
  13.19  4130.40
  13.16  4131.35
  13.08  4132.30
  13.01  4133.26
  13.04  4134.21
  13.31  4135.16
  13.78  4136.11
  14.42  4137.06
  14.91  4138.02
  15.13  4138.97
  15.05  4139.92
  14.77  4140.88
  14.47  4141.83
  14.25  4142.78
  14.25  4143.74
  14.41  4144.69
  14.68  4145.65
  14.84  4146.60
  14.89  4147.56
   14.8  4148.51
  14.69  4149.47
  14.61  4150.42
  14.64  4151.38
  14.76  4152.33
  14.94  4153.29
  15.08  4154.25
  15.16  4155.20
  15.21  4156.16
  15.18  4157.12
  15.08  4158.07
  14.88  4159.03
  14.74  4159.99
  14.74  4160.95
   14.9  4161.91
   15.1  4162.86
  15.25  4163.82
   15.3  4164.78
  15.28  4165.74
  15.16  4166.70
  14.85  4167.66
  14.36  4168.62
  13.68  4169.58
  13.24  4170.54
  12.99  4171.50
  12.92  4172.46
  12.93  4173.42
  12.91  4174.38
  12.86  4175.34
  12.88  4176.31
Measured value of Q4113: 4.7 angstrom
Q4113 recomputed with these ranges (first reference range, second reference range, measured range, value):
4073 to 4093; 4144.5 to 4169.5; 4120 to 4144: 0.91 angstrom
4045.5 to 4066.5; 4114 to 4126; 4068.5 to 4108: 2.35 angstrom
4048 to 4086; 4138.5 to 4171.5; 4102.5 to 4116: 3.12 angstrom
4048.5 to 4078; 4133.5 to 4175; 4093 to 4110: 3.52 angstrom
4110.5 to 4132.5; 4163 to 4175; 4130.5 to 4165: -2.09 angstrom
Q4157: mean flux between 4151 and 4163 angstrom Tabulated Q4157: 15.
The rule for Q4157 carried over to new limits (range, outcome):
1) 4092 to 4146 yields 12.8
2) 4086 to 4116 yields 11.9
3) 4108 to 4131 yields 13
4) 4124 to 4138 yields 13.5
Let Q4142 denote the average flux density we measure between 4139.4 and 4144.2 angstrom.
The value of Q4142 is 14.6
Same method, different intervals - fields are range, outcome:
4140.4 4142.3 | 14.6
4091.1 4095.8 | 12.7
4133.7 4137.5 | 13.7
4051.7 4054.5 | 13.5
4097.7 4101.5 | 11.9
